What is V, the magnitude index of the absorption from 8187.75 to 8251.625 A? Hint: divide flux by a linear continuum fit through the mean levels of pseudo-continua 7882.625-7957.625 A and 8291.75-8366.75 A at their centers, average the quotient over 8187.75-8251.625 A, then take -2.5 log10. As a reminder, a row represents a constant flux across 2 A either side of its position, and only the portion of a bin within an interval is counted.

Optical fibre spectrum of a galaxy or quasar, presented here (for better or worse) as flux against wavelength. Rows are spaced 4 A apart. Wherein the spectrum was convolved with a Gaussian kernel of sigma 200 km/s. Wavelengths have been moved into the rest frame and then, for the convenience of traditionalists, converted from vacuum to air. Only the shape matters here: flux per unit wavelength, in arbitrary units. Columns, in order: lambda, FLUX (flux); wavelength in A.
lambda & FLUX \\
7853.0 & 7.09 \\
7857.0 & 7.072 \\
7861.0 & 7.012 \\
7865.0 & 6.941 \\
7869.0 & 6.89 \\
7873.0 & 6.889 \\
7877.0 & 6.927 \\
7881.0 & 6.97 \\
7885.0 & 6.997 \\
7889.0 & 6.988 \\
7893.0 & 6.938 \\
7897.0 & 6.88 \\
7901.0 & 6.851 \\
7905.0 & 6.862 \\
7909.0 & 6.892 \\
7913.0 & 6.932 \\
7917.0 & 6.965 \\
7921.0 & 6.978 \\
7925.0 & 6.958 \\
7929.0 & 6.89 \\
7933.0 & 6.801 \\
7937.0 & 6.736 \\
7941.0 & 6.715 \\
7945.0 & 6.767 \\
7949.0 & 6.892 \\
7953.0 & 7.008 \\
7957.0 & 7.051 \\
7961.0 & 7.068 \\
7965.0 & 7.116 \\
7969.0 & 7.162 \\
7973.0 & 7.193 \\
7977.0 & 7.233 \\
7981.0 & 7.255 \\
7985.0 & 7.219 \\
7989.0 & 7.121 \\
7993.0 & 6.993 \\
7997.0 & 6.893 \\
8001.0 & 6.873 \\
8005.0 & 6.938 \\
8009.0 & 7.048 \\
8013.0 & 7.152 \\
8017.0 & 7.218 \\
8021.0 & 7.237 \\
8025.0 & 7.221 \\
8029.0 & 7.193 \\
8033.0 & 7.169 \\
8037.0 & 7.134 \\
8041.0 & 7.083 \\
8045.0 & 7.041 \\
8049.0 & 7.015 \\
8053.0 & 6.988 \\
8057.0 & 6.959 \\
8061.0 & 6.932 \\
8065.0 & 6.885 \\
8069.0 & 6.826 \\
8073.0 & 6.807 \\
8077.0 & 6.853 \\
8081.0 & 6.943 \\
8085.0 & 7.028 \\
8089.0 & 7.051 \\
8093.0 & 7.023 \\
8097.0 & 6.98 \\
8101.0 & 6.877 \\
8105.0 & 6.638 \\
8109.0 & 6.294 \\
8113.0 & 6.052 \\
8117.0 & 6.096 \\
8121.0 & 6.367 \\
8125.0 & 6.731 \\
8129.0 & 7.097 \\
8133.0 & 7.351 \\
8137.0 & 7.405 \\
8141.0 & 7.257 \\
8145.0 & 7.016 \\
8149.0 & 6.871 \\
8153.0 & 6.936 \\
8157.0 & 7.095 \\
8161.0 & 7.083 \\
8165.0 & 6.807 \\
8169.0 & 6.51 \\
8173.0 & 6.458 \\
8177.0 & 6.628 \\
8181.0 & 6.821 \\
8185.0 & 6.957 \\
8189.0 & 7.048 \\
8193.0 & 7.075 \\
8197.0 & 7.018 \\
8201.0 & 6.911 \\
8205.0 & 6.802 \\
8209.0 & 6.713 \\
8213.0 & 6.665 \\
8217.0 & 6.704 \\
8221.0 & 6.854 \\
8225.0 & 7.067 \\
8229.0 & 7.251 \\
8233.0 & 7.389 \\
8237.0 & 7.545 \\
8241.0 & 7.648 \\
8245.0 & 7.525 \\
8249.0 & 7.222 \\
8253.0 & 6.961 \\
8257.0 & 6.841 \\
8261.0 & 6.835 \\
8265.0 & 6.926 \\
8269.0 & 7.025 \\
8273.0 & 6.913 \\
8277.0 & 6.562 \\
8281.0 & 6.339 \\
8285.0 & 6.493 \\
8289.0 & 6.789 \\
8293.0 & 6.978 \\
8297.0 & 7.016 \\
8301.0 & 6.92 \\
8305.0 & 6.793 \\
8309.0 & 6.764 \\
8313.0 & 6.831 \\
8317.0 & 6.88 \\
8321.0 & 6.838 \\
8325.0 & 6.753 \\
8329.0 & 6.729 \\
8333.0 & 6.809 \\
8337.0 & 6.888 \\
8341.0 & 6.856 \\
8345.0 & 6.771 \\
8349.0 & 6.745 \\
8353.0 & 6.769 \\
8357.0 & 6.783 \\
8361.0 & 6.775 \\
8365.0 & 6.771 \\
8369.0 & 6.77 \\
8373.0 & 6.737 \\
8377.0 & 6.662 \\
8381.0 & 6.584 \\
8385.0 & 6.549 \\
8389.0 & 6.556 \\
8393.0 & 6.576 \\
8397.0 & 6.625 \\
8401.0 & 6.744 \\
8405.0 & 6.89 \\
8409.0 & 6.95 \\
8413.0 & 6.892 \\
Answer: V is -0.04 mag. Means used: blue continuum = 6.9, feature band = 7.09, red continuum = 6.82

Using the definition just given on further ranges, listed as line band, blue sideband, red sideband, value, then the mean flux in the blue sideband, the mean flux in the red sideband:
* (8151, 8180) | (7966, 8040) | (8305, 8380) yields 0.03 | 7.12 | 6.78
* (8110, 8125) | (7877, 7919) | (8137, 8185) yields 0.11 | 6.93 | 6.89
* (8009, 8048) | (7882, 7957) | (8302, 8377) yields -0.04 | 6.9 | 6.79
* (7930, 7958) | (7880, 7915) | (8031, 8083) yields 0.01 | 6.92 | 6.97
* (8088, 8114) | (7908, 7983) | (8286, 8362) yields 0.03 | 6.98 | 6.82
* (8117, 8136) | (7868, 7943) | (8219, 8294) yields 0.02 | 6.9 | 7.01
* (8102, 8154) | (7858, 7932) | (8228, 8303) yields 0.03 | 6.93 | 7.01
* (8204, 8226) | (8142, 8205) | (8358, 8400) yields 0.01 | 6.89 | 6.67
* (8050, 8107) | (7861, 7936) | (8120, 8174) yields 0.00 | 6.92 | 6.95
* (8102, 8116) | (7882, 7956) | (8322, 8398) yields 0.08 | 6.89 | 6.72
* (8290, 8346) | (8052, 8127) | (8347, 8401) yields -0.02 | 6.75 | 6.69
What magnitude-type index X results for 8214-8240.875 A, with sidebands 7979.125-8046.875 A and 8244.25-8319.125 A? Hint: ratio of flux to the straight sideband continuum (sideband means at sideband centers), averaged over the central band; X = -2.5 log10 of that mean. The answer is -0.04 mag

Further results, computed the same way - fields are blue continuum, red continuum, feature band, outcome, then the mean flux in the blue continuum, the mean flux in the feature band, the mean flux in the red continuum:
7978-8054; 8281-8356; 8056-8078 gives 0.027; 7.1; 6.87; 6.8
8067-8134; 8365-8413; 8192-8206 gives -0.034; 6.76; 6.95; 6.71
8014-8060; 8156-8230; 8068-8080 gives 0.033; 7.11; 6.84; 6.86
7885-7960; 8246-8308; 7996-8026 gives -0.029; 6.9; 7.07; 6.85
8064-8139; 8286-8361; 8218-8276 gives -0.048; 6.8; 7.13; 6.82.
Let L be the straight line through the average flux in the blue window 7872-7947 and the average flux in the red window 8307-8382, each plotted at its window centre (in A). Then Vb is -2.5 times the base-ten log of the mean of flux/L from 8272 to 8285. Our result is 0.04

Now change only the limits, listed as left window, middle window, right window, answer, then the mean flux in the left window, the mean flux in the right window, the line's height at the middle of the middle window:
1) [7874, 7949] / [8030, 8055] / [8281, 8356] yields -0.03 mag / 6.89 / 6.8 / 6.86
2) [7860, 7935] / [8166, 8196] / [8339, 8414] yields 0.00 mag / 6.92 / 6.74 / 6.81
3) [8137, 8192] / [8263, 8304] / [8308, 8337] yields 0.01 mag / 6.91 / 6.81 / 6.83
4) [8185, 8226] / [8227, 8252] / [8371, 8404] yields -0.09 mag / 6.88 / 6.64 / 6.84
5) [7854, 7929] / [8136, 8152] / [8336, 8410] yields -0.04 mag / 6.94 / 6.73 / 6.83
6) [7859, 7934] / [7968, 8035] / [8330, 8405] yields -0.04 mag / 6.93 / 6.73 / 6.88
